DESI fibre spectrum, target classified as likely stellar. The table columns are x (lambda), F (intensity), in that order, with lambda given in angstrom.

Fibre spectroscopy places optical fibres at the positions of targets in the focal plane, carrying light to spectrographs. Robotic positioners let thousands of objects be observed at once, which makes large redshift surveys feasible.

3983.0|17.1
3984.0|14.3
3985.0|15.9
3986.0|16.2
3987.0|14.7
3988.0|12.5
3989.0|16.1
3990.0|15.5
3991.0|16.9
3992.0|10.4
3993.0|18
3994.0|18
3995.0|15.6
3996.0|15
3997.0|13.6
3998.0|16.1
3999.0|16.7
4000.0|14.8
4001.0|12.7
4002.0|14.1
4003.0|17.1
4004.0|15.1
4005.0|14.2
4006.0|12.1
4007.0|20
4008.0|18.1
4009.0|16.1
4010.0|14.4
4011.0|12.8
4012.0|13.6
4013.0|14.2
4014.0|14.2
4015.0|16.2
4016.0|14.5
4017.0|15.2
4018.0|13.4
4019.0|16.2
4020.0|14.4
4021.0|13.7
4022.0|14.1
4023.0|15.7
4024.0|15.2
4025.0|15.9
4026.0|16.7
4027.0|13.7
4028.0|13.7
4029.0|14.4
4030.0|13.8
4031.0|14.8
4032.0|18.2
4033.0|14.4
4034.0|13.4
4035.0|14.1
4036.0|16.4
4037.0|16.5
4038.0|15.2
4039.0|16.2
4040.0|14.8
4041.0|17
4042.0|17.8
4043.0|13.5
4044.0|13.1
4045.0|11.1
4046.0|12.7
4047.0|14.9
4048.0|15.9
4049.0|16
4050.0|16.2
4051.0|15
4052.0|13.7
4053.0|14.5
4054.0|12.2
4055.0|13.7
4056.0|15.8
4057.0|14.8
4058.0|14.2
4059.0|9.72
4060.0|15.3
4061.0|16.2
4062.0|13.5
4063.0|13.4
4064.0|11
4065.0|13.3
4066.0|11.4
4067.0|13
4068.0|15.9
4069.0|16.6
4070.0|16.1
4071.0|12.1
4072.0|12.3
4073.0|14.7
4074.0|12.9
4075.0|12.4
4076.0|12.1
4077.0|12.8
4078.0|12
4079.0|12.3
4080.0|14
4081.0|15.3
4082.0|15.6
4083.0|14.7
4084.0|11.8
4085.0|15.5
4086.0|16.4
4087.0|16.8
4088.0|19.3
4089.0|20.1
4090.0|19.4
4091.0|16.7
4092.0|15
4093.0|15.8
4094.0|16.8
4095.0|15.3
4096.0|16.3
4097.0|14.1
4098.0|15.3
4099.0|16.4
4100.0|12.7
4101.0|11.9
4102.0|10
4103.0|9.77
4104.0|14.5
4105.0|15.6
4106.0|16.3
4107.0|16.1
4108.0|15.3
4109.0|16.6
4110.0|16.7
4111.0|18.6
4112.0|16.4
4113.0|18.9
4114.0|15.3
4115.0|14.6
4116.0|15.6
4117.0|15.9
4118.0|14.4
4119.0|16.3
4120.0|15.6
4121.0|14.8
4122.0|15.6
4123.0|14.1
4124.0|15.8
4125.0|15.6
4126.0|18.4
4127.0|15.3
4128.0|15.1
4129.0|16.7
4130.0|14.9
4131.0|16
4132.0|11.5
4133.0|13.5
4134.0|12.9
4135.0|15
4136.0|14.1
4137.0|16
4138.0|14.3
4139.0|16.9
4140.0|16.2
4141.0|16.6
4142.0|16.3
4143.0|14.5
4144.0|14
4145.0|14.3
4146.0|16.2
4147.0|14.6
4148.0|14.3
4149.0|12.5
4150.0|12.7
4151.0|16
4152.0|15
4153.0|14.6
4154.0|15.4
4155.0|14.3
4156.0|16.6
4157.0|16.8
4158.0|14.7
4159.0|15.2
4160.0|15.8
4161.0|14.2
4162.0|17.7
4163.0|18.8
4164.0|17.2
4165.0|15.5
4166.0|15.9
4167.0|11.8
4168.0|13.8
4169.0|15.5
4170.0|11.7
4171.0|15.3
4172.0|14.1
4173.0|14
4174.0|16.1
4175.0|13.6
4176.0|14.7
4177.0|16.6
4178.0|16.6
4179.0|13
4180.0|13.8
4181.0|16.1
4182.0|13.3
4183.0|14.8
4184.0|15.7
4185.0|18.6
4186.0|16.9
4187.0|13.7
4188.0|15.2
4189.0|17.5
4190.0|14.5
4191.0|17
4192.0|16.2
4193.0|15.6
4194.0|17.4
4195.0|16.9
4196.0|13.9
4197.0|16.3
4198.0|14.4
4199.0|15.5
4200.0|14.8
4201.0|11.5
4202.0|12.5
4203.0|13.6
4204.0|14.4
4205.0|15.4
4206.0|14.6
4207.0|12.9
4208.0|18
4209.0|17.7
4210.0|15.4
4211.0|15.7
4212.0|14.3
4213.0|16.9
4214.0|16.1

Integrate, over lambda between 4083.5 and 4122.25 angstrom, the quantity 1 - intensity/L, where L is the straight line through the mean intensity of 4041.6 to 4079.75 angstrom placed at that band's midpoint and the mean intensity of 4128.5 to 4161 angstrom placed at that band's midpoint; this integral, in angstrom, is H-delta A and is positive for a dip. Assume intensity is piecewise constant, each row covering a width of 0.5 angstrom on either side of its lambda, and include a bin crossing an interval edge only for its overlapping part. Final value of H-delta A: -3.4 angstrom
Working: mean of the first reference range 13.8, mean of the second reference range 14.9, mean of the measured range 15.6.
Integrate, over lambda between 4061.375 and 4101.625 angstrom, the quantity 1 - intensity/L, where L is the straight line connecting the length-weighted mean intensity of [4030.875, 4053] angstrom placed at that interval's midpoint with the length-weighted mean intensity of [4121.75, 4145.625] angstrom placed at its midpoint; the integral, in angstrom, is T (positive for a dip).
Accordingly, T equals 1.4 angstrom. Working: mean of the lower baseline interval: 15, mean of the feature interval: 14.6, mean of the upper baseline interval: 15.2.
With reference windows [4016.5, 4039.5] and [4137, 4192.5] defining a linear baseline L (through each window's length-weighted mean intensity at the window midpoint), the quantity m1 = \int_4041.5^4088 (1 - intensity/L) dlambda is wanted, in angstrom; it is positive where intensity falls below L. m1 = 3.1 angstrom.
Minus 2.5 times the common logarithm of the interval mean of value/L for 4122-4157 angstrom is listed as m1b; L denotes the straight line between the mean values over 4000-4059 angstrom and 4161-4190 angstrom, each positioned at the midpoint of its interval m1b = 0.01 mag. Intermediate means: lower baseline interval 14.8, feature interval 15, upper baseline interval 15.2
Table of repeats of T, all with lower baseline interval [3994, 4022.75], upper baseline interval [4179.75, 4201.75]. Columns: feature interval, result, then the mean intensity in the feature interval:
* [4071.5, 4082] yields 1.4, 13.2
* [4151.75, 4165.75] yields -0.5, 15.9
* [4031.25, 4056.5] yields 0.3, 14.9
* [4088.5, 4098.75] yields -0.9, 16.5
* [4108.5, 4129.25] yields -1.0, 16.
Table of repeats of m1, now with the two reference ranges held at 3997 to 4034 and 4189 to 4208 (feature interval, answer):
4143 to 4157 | 0.3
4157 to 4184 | -0.1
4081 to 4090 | -0.8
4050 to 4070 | 1.4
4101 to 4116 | -0.2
